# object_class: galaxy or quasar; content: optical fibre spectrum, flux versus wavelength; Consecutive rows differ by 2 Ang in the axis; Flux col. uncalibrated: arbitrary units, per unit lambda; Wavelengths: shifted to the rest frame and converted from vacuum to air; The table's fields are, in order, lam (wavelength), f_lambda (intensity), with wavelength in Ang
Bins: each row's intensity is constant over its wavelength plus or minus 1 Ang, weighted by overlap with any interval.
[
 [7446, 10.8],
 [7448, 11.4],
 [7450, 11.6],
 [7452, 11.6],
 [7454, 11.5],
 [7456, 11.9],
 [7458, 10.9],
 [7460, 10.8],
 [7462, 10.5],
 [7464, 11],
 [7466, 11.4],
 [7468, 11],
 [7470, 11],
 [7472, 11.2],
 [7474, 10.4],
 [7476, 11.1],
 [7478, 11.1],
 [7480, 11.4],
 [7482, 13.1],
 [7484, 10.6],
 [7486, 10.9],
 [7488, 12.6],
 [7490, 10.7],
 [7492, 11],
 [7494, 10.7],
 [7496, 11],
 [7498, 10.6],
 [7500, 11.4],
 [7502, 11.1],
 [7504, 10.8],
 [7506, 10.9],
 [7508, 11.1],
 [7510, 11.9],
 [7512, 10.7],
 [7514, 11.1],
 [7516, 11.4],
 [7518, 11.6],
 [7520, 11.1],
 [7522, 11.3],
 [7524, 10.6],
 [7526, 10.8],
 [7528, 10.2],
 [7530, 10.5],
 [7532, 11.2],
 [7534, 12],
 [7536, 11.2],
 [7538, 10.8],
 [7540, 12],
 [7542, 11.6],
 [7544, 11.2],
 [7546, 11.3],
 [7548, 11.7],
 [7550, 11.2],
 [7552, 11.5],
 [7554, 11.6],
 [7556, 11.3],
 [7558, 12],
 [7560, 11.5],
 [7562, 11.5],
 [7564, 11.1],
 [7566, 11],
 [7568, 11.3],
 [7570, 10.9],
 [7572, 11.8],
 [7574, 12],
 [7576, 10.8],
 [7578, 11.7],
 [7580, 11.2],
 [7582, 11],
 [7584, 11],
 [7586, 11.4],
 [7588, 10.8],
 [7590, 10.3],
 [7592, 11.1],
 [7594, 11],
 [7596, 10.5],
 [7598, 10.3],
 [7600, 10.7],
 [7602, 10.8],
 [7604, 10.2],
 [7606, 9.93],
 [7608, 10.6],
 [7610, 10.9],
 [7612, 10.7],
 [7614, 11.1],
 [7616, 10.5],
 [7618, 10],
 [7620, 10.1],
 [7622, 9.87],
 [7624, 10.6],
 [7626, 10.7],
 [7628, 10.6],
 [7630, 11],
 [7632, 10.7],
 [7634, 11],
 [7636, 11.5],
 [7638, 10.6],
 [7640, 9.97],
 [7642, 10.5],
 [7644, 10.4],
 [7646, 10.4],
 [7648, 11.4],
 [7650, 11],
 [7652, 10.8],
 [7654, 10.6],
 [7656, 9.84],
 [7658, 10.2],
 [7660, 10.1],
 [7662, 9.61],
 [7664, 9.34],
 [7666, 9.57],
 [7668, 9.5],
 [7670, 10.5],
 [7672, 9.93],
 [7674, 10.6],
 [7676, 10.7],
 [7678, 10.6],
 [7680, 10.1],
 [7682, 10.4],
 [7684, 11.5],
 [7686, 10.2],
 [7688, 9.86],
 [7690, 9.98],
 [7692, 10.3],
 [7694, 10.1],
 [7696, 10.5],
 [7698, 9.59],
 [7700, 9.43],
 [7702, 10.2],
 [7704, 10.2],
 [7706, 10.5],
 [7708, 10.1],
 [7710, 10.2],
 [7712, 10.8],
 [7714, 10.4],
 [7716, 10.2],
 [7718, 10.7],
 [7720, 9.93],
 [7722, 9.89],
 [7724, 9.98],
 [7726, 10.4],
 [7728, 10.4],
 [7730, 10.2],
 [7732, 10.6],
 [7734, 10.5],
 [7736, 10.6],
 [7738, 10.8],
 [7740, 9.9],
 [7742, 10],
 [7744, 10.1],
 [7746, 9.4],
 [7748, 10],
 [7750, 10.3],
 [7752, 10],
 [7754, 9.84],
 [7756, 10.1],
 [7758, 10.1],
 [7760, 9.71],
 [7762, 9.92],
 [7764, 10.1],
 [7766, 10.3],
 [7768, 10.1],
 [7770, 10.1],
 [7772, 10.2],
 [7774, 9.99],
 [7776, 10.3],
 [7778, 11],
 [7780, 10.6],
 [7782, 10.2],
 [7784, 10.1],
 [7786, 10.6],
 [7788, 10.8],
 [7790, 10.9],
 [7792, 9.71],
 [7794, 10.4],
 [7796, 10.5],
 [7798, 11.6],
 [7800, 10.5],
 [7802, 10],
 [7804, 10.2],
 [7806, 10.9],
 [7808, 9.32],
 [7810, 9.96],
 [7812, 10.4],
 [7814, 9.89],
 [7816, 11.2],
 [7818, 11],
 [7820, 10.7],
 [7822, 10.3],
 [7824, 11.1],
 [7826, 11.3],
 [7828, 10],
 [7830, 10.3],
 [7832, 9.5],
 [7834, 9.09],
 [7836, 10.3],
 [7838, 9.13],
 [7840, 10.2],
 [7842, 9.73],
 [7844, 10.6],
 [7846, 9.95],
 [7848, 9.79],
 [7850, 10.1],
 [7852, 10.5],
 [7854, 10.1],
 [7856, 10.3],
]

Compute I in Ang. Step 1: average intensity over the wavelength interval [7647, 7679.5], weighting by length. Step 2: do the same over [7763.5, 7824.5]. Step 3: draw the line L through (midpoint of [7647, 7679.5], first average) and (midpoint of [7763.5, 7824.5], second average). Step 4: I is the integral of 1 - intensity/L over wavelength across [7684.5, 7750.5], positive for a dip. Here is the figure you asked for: 0.8 Ang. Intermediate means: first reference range 10.3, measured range 10.2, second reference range 10.4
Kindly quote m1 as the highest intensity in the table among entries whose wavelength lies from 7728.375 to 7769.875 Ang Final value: 10.8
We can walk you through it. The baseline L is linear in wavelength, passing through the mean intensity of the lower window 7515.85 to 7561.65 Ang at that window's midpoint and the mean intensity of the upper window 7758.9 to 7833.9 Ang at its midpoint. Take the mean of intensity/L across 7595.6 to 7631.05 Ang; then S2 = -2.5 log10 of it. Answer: 0.052 mag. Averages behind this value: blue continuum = 11.3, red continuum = 10.4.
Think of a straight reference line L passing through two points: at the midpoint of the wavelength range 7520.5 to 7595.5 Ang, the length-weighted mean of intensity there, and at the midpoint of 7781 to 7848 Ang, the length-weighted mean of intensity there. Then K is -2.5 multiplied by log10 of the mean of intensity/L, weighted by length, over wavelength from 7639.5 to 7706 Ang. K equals 0.06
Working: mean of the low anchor 11.2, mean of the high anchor 10.3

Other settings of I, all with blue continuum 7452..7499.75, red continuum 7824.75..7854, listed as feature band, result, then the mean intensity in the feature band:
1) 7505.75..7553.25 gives -0.9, 11.2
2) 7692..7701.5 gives 0.5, 9.96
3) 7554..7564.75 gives -0.6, 11.5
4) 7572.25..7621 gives 0.0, 10.8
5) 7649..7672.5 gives 1.1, 10.1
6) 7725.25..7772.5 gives 0.8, 10.2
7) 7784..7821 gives -1.1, 10.5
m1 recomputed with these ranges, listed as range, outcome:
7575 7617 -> 11.7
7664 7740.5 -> 11.5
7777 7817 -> 11.6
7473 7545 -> 13.1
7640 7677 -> 11.4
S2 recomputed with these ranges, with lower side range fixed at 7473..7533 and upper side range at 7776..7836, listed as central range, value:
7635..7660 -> 0.02 mag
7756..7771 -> 0.05 mag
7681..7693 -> 0.03 mag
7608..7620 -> 0.03 mag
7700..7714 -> 0.04 mag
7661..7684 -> 0.06 mag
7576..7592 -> -0.01 mag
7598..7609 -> 0.04 mag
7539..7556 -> -0.05 mag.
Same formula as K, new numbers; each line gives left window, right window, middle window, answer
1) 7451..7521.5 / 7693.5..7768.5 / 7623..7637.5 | -0.03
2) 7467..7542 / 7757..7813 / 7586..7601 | 0.02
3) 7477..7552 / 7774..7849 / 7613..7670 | 0.04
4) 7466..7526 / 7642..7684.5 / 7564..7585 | -0.05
